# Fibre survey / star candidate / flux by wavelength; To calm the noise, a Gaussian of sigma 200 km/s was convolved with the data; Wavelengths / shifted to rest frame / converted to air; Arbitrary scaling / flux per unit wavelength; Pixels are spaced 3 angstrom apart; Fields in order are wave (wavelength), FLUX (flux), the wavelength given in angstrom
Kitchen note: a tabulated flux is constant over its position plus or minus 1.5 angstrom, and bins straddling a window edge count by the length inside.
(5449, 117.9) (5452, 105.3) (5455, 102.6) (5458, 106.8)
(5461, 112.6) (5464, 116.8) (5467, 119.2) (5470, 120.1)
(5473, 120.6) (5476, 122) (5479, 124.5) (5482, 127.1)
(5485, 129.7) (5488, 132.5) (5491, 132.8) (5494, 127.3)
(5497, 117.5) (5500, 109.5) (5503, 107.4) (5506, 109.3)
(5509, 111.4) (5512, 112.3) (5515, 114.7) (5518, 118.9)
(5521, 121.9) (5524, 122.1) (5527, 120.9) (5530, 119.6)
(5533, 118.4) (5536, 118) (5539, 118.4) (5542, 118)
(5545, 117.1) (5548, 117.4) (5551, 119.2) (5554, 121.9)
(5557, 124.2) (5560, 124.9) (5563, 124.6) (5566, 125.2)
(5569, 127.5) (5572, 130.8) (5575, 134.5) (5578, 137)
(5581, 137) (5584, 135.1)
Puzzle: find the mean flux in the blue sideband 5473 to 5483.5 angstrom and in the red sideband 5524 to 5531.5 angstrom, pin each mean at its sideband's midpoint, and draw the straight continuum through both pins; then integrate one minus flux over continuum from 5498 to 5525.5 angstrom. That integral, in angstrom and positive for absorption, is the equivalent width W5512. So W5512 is 1.7 angstrom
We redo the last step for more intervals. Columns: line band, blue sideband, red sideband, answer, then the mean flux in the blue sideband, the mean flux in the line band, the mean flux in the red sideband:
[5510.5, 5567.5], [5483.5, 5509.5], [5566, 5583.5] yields 3.17 angstrom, 120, 120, 133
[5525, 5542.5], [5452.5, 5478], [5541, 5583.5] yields 0.53 angstrom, 115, 119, 126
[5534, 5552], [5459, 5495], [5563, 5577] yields 1.35 angstrom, 123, 118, 129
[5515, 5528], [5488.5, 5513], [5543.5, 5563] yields -0.20 angstrom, 117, 120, 121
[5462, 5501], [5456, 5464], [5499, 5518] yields -4.26 angstrom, 111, 123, 111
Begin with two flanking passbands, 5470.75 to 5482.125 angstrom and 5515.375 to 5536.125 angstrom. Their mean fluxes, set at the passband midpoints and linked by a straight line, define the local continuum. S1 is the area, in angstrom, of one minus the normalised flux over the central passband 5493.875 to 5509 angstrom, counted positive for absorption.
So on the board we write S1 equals 1.1 angstrom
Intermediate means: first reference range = 123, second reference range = 120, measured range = 113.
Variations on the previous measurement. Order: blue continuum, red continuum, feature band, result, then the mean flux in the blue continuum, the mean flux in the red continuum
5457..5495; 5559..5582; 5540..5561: 1.4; 123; 130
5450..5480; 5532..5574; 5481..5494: -1.5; 115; 122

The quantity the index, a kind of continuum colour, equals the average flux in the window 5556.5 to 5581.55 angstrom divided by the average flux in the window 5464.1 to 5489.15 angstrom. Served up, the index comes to 1.04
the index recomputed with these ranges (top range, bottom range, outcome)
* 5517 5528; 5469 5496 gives 0.96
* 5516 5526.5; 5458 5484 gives 1.01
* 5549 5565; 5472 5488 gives 0.98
